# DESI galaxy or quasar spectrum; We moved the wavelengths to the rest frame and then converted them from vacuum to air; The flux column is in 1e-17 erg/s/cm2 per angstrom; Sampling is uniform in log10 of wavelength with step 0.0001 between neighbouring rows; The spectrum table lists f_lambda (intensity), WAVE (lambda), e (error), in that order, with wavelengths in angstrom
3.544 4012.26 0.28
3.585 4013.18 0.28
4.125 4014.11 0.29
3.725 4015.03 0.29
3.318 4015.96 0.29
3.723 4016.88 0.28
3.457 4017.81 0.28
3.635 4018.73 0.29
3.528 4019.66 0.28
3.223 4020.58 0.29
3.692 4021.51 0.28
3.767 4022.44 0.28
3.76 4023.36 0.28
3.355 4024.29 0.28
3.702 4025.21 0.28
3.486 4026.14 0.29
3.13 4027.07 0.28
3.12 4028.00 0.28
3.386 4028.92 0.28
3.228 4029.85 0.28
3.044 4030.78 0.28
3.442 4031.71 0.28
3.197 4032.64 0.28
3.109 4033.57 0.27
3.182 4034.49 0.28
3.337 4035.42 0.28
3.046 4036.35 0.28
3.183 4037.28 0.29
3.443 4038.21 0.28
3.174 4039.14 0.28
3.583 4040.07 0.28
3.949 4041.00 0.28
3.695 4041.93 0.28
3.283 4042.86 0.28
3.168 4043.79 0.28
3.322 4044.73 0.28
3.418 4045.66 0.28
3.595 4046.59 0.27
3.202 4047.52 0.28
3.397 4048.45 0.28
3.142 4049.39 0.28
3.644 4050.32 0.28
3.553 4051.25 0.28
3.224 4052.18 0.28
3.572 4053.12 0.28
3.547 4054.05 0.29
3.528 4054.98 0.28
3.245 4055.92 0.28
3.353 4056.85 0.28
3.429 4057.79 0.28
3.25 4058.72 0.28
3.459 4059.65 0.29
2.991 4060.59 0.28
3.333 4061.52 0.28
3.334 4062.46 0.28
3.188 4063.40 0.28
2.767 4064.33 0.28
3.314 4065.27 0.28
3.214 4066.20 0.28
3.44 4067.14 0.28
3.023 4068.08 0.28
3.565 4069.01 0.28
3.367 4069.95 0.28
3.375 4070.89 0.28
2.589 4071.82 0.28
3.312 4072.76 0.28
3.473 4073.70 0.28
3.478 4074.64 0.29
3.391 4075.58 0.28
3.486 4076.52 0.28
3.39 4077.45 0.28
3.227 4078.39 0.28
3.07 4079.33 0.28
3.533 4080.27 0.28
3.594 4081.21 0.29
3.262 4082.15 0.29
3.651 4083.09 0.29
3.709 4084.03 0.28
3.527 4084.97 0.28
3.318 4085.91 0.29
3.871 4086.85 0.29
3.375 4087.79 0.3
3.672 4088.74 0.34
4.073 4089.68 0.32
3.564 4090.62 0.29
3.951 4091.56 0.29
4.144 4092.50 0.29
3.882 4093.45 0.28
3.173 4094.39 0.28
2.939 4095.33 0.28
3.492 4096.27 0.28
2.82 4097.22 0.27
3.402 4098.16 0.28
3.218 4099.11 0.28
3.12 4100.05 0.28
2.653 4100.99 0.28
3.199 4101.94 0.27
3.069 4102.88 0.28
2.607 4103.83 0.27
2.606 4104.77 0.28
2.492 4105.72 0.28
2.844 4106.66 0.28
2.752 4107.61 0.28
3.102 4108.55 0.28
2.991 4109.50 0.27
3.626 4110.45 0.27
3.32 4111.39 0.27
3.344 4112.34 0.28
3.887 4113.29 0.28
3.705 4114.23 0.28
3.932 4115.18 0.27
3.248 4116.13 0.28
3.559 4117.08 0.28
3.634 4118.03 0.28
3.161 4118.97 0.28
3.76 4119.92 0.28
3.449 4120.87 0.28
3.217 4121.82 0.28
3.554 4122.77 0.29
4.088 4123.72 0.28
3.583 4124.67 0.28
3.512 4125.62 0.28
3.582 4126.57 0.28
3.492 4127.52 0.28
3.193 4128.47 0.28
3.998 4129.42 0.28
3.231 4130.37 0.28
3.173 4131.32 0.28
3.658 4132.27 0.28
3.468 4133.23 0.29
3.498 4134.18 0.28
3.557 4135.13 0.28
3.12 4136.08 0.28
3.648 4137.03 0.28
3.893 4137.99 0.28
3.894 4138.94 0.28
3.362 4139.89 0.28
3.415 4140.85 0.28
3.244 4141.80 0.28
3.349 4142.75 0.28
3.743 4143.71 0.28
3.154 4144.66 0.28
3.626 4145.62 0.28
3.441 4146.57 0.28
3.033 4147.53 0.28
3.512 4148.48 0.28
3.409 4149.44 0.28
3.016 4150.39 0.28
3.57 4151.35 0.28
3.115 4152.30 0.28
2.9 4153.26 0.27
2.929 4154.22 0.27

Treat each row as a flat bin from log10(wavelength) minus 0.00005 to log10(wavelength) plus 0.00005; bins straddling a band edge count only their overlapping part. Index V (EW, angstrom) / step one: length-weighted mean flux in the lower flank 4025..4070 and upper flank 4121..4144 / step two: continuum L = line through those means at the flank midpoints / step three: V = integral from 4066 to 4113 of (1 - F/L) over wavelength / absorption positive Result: 1.5 angstrom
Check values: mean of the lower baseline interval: 3.33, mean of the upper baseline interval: 3.52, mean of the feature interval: 3.31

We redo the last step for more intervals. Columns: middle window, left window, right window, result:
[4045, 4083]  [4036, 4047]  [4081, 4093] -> 2.16 angstrom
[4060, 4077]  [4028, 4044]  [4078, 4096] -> 1.03 angstrom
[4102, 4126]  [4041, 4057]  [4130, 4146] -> 0.97 angstrom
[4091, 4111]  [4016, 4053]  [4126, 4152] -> 1.66 angstrom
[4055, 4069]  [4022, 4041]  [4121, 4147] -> 0.57 angstrom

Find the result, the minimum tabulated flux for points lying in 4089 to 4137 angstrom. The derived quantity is 2.492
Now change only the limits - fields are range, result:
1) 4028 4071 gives 2.767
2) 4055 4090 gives 2.589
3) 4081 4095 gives 3.173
